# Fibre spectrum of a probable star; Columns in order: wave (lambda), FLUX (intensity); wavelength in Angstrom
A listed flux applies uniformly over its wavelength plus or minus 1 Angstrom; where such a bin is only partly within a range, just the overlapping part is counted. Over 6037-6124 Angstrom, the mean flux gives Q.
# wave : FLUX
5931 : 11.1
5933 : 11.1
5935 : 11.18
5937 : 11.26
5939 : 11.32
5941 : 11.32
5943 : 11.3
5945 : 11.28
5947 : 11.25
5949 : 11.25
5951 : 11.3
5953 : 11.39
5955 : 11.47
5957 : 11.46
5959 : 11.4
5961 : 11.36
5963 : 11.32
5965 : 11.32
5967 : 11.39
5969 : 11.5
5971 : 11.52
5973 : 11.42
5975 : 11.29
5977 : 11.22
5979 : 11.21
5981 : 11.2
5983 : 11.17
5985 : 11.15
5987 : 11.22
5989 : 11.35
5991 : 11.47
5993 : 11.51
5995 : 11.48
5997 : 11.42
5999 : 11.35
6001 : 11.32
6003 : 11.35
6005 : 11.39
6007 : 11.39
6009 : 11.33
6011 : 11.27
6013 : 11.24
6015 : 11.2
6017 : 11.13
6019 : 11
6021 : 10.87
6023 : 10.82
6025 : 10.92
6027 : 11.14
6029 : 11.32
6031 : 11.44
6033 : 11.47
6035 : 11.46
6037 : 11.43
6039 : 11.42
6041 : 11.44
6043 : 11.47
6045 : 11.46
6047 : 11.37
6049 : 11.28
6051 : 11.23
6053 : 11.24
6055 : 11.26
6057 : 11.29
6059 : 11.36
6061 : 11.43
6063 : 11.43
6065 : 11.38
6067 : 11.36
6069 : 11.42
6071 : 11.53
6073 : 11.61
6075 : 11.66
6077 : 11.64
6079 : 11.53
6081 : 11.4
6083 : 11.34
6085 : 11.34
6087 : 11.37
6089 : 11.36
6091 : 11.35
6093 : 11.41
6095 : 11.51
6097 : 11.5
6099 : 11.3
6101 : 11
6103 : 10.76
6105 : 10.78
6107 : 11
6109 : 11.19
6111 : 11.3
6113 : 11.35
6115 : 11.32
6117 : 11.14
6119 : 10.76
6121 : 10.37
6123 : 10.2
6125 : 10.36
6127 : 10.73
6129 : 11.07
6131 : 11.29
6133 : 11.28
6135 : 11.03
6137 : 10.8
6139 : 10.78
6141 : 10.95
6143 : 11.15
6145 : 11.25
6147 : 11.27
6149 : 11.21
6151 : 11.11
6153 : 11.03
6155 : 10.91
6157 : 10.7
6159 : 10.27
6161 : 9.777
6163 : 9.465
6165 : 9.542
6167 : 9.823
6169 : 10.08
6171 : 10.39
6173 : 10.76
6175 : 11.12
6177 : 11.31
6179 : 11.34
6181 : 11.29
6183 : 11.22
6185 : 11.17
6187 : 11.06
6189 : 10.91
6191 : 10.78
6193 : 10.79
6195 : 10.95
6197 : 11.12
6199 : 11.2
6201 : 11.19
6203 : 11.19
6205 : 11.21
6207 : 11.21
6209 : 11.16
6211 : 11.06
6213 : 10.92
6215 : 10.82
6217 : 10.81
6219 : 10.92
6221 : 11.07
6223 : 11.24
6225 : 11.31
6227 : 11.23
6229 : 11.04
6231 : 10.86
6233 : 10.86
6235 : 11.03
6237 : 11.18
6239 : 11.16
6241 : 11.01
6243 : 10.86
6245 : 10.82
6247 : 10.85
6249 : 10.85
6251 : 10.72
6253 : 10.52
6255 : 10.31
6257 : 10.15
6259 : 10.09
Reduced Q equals 11.3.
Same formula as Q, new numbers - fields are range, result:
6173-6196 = 11.1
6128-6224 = 10.9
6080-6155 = 11.1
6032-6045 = 11.4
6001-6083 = 11.3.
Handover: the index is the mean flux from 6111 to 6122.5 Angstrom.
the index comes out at 11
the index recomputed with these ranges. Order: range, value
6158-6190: 10.6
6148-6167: 10.4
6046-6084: 11.4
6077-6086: 11.4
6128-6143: 11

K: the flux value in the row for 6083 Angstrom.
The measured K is 11.34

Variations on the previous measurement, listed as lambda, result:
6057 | 11.29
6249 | 10.85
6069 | 11.42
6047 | 11.37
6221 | 11.07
